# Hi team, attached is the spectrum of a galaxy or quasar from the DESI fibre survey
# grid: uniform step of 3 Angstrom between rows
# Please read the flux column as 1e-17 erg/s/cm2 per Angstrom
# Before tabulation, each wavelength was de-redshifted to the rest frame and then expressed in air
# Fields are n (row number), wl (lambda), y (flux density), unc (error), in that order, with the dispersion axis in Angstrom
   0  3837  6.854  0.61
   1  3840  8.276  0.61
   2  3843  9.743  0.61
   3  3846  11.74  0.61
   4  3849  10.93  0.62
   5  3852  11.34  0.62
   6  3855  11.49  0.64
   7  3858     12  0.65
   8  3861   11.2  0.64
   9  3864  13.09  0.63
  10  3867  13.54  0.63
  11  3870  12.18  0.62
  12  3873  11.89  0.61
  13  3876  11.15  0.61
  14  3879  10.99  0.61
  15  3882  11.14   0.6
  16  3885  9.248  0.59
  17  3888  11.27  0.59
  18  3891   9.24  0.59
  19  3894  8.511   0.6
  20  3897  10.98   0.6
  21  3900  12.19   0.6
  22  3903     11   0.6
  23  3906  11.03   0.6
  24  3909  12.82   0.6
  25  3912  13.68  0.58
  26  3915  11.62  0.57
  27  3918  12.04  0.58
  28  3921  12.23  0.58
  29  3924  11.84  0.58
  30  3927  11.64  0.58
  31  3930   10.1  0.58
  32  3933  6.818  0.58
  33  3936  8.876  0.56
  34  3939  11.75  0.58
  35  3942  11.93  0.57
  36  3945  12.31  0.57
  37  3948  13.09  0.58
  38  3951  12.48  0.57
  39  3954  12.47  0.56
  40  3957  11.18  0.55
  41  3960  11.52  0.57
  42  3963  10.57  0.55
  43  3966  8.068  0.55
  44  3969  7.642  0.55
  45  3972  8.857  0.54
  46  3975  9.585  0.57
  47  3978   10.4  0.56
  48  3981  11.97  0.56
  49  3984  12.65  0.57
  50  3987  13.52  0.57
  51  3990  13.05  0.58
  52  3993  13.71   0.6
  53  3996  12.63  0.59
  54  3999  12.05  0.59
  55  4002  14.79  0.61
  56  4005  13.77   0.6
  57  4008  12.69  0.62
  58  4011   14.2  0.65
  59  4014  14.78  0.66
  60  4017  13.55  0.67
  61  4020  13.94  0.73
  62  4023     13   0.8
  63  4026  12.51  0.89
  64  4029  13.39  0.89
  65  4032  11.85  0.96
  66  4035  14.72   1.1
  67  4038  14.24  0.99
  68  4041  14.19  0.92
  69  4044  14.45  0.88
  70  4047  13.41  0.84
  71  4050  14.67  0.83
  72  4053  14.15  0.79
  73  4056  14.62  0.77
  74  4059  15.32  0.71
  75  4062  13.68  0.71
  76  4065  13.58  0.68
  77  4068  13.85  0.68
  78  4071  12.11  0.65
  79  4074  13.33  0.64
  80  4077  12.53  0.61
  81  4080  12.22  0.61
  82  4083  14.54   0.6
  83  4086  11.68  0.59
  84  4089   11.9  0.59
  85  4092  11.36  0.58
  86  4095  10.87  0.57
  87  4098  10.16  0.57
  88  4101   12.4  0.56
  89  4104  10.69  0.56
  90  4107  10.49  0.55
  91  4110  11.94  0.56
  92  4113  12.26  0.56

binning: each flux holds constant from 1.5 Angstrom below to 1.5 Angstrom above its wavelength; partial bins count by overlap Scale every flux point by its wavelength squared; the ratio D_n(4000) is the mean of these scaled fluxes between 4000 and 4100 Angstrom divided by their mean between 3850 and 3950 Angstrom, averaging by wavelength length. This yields 1.27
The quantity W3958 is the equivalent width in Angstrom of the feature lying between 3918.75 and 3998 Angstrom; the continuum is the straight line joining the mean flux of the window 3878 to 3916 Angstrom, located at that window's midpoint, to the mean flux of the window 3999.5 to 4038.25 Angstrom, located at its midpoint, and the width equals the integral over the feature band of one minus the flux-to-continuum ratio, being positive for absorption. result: 7.2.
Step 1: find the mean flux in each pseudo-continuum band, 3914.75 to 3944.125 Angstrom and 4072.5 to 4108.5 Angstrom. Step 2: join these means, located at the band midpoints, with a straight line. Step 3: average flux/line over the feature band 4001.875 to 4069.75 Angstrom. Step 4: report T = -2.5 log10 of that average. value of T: -0.201 mag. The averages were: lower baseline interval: 10.9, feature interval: 13.9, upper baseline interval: 11.8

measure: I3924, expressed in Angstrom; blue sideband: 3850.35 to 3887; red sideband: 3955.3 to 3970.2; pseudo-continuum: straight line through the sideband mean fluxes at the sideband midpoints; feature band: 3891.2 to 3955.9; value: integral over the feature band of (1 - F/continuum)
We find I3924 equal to -4.8 Angstrom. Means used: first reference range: 11.6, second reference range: 9.88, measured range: 11.4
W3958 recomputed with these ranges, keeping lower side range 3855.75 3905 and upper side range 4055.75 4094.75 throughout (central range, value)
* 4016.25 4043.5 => -2.00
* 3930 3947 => 1.98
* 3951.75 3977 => 4.04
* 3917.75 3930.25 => -0.05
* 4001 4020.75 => -2.41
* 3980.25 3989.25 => -0.46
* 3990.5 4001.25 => -0.59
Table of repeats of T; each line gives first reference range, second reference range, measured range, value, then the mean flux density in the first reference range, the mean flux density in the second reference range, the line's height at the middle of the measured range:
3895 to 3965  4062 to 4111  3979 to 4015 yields -0.131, 11.4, 12.2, 11.7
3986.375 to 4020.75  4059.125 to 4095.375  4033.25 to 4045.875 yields -0.090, 13.5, 12.8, 13.2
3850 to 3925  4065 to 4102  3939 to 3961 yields -0.034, 11.5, 12.3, 11.8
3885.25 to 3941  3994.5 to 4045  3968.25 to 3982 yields 0.272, 10.9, 13.6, 12.5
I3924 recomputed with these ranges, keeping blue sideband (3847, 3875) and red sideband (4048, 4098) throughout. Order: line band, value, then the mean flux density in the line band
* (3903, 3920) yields 0.1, 12.1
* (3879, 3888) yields 1.2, 10.5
